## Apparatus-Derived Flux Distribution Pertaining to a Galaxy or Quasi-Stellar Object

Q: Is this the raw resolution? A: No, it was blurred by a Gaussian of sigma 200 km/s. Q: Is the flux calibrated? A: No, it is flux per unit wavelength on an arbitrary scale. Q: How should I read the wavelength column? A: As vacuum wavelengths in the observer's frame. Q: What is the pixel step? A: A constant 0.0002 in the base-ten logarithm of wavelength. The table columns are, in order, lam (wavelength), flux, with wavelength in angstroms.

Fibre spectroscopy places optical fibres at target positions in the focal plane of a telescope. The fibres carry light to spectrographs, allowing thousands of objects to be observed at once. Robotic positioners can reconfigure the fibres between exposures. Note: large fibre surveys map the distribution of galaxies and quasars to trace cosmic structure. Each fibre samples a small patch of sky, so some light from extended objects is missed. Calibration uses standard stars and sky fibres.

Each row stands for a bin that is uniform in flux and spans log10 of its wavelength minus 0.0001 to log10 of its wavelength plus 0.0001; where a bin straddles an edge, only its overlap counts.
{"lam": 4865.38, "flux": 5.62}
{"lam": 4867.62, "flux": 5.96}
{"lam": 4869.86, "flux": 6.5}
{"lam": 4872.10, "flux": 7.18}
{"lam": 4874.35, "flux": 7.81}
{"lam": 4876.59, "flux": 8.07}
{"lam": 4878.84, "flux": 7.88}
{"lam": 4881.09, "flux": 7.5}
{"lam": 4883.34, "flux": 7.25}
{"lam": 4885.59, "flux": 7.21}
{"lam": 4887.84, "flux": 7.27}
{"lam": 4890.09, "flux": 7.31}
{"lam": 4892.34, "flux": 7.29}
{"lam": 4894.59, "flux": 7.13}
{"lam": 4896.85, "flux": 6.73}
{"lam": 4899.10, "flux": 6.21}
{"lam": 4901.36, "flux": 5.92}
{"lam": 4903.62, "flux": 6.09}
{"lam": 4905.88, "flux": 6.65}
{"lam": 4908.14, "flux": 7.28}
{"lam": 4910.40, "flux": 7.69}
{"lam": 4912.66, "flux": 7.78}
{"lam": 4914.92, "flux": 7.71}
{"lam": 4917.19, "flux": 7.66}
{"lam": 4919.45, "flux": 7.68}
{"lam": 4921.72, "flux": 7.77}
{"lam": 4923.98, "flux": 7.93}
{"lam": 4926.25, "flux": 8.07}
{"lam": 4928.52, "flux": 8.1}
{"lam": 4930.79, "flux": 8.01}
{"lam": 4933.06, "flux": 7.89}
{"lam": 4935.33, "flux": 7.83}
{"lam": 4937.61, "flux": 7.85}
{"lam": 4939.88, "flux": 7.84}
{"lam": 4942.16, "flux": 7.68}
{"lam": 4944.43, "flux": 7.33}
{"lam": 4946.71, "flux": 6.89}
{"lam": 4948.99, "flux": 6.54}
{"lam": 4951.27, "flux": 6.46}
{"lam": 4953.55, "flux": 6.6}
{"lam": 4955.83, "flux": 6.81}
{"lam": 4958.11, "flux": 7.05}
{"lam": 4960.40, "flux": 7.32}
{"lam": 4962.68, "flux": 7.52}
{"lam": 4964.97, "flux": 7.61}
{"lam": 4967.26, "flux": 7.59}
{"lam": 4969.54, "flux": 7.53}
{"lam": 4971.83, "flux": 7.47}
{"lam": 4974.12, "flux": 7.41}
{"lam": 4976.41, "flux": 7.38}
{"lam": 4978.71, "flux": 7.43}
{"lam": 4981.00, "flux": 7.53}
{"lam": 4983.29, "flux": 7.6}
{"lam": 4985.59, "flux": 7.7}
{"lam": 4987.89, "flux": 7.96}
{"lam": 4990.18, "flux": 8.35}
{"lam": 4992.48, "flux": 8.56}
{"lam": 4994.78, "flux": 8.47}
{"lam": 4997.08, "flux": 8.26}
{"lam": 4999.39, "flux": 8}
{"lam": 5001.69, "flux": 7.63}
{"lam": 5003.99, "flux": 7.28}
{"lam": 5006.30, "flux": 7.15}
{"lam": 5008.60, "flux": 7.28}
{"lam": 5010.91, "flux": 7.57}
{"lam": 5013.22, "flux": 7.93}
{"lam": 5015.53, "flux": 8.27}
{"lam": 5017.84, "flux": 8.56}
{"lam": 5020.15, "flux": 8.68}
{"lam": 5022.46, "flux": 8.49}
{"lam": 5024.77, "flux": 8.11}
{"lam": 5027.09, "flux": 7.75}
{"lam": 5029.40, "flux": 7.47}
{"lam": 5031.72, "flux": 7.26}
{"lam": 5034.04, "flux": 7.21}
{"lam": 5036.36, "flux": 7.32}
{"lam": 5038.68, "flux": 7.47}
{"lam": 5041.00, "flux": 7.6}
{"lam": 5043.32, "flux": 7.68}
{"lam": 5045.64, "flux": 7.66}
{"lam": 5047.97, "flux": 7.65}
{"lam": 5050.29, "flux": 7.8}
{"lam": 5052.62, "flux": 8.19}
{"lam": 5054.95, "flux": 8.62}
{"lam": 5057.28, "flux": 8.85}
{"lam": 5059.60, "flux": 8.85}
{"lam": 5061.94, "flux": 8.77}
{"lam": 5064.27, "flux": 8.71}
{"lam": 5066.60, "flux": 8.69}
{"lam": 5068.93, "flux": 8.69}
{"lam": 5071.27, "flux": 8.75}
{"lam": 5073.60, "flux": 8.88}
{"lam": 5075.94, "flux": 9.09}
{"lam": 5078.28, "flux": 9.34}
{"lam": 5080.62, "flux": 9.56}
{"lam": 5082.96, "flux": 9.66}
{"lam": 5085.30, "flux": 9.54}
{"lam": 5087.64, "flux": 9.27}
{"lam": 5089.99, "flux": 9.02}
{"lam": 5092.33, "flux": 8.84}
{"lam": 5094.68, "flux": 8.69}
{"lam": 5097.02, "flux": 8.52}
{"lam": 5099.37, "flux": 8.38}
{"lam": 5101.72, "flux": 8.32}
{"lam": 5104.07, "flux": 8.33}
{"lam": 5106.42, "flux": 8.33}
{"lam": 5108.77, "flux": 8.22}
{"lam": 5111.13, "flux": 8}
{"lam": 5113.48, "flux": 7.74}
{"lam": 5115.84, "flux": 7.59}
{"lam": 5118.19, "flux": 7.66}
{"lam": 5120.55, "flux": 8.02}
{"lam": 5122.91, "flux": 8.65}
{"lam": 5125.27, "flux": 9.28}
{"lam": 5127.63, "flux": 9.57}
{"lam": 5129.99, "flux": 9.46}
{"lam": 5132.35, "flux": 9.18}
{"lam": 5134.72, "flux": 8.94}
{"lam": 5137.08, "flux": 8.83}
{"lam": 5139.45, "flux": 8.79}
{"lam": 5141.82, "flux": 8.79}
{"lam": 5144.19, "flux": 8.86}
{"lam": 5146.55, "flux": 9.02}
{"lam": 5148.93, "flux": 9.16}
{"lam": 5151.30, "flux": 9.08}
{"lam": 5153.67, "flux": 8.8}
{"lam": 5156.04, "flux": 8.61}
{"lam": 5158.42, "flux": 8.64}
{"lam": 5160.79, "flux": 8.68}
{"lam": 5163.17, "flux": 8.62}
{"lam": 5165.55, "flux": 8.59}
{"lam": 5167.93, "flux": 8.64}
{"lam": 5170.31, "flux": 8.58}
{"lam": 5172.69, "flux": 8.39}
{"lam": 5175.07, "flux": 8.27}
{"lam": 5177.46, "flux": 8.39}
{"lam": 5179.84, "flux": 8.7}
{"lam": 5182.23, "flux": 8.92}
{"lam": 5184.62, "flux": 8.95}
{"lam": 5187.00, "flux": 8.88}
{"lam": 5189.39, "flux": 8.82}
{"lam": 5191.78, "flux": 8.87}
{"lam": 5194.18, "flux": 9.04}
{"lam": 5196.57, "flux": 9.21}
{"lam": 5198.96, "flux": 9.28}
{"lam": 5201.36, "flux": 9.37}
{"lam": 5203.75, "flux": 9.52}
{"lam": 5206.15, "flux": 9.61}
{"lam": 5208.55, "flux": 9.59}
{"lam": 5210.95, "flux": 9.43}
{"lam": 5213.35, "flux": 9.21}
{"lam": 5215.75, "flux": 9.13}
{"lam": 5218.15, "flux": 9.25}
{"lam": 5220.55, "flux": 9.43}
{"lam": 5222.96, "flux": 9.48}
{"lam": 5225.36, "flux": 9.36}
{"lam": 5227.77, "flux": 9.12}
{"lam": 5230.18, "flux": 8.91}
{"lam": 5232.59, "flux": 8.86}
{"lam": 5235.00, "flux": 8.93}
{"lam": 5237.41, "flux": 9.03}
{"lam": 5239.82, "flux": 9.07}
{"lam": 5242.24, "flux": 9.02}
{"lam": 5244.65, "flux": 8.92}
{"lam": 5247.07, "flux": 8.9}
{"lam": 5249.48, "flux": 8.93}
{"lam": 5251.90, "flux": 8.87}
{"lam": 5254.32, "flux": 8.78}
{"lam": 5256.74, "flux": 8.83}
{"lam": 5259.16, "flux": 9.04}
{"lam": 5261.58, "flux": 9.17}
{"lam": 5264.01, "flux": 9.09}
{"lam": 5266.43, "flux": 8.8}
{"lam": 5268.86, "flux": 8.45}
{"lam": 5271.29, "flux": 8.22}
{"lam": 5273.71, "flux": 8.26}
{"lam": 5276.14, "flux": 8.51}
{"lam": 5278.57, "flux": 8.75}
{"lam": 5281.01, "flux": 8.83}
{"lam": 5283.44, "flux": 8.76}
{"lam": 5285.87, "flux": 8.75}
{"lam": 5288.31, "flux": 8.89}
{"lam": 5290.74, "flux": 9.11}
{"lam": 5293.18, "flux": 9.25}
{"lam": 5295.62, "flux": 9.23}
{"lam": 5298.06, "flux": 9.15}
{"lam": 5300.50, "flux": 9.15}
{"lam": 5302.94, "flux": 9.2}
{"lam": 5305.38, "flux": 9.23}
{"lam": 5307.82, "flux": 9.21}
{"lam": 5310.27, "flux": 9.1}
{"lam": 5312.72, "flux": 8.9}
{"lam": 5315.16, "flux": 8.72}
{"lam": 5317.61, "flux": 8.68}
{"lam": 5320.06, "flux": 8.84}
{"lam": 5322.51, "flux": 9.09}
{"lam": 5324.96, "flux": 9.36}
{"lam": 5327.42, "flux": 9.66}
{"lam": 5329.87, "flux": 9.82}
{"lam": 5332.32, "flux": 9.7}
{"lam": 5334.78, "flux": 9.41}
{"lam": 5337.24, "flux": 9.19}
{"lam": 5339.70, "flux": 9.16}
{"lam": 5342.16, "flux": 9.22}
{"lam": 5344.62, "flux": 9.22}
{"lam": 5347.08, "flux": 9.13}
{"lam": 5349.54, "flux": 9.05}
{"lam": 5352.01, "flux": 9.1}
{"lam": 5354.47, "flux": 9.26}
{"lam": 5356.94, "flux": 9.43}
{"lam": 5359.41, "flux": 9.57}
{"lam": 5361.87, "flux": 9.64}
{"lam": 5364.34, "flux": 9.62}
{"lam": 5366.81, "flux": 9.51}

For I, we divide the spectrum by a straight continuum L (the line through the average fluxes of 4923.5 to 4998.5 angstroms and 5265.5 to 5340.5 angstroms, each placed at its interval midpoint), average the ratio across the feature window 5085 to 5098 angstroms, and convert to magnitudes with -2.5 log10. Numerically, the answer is -0.10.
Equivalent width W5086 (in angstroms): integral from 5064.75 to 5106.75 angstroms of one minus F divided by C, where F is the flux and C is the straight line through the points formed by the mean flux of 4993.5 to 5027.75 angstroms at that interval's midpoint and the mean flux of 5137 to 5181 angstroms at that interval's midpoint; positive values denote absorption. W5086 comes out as -2.79 angstroms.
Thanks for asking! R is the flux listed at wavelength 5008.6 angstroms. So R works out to 7.28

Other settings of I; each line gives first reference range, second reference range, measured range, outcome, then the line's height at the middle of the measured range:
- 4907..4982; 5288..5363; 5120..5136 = -0.09 mag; 8.32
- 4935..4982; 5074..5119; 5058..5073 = -0.05 mag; 8.35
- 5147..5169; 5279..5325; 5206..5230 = -0.06 mag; 8.87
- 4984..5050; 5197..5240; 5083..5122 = 0.00 mag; 8.44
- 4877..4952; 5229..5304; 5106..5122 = 0.04 mag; 8.23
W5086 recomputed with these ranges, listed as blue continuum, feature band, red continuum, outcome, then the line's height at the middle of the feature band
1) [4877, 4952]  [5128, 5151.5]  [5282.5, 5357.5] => -1.9 angstroms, 8.36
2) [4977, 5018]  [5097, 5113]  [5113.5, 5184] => 0.4 angstroms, 8.45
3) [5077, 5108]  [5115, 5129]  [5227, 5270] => 0.6 angstroms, 8.9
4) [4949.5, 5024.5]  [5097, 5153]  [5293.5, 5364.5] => -2.1 angstroms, 8.3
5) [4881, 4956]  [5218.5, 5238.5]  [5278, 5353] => -1.0 angstroms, 8.73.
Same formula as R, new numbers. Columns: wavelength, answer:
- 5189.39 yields 8.82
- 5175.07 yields 8.27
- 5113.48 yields 7.74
